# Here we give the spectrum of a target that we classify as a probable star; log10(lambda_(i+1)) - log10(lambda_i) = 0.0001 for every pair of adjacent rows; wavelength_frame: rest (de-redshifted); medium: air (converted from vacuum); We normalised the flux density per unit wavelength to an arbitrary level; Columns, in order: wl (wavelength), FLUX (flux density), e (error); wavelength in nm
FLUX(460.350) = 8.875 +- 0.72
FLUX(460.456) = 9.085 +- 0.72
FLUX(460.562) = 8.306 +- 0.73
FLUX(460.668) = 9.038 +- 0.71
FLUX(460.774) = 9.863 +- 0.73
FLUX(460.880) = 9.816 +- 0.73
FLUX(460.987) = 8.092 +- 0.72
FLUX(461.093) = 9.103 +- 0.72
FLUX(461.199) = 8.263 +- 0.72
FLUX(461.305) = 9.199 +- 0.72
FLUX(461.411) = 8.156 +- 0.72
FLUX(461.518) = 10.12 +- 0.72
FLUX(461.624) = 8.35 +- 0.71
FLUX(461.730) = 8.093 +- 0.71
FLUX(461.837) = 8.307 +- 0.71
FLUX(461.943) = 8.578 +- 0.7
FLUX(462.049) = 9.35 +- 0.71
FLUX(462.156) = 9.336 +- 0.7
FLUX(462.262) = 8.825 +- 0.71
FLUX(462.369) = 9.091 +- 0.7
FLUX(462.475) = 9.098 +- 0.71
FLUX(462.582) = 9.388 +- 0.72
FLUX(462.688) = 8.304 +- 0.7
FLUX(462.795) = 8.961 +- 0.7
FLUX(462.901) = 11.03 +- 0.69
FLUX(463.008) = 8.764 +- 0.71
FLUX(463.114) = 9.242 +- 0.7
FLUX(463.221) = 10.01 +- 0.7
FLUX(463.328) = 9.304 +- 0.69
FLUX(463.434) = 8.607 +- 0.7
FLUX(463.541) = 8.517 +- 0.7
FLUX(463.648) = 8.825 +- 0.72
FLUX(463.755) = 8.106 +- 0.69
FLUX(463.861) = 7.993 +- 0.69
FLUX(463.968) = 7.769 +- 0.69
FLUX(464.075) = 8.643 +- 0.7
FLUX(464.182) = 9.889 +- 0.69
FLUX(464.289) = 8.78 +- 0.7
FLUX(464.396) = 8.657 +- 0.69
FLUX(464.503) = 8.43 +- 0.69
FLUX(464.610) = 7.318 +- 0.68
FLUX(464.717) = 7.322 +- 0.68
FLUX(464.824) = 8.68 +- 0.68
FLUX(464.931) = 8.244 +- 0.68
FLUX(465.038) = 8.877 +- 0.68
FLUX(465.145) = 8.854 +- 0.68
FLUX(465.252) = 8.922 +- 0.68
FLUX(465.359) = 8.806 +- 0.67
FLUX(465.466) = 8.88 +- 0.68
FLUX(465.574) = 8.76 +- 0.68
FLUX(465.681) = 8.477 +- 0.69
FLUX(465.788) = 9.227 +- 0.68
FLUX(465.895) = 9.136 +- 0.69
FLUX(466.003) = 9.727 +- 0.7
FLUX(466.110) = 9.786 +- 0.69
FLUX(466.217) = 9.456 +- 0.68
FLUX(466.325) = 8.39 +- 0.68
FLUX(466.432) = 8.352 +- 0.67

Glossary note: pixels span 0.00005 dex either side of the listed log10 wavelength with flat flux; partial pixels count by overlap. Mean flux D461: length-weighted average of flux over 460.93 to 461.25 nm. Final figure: 8.49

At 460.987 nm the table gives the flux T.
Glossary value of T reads 8.092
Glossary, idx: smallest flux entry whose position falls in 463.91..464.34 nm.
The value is 7.769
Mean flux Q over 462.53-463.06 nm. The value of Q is 9.29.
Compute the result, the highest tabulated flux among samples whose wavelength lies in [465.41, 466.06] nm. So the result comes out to 9.727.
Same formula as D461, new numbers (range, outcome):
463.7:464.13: 8.14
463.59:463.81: 8.47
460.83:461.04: 8.91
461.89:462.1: 8.98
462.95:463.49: 9.2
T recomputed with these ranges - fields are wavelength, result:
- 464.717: 7.322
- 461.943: 8.578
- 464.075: 8.643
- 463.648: 8.825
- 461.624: 8.35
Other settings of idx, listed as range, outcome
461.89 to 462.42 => 8.578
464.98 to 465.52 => 8.806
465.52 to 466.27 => 8.477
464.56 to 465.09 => 7.318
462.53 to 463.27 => 8.304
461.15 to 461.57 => 8.156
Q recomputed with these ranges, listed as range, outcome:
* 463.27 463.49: 8.98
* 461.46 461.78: 8.85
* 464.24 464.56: 8.6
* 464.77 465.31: 8.72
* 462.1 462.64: 9.14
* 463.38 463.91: 8.43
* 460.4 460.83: 9.08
